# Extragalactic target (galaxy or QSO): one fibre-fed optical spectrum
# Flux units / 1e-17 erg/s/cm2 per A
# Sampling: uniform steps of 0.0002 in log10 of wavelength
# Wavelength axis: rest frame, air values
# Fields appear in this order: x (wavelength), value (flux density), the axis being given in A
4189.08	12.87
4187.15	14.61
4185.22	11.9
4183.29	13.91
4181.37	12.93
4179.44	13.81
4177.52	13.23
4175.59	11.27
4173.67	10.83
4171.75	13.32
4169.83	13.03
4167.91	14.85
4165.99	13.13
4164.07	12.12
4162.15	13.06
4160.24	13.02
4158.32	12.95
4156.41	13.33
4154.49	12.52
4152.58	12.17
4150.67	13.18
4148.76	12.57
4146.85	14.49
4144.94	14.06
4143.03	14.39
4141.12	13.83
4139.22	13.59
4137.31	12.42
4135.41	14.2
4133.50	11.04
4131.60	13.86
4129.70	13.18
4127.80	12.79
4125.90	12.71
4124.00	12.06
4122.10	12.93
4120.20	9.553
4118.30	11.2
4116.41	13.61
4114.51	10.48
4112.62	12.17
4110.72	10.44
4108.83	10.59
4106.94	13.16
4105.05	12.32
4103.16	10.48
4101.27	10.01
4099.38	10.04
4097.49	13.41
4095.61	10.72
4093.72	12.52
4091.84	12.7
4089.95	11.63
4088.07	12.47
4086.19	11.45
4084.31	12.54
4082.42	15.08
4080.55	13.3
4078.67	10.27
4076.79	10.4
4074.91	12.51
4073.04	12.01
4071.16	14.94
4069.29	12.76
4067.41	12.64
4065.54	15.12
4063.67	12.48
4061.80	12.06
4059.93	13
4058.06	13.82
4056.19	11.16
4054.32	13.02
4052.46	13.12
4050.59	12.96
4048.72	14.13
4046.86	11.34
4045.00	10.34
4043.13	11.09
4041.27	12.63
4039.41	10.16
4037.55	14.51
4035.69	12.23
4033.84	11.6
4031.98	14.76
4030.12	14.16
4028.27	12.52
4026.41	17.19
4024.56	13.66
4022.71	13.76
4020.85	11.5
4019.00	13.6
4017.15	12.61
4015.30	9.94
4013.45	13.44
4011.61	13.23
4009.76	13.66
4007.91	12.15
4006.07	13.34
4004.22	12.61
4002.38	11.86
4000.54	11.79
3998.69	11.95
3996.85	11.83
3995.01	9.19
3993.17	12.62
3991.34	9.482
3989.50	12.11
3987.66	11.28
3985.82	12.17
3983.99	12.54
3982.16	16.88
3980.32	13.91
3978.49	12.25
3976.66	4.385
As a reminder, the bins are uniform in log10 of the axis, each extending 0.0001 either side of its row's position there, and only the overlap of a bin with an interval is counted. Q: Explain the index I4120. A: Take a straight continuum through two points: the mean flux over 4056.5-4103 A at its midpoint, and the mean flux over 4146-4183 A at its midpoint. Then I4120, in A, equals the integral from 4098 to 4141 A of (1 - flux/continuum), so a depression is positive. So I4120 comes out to 2.18 A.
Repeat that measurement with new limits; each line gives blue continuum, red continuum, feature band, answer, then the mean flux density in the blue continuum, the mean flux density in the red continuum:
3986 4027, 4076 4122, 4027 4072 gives -2.8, 12.4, 11.7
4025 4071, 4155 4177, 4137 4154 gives -0.8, 12.9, 12.8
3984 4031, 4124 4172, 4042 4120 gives 4.1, 12.5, 13.2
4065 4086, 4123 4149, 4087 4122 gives 3.9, 12.8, 13.2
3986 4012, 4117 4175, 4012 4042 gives -2.3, 11.9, 12.9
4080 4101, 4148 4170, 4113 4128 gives 0.8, 12.3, 13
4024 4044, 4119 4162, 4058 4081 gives 0.7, 13.1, 12.9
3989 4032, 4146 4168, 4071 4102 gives 1.8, 12.6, 13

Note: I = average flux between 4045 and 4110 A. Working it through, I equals 12.3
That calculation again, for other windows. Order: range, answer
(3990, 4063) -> 12.5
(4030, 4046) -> 12.3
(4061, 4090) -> 12.6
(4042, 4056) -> 12.2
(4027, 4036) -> 13.3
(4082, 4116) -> 11.8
